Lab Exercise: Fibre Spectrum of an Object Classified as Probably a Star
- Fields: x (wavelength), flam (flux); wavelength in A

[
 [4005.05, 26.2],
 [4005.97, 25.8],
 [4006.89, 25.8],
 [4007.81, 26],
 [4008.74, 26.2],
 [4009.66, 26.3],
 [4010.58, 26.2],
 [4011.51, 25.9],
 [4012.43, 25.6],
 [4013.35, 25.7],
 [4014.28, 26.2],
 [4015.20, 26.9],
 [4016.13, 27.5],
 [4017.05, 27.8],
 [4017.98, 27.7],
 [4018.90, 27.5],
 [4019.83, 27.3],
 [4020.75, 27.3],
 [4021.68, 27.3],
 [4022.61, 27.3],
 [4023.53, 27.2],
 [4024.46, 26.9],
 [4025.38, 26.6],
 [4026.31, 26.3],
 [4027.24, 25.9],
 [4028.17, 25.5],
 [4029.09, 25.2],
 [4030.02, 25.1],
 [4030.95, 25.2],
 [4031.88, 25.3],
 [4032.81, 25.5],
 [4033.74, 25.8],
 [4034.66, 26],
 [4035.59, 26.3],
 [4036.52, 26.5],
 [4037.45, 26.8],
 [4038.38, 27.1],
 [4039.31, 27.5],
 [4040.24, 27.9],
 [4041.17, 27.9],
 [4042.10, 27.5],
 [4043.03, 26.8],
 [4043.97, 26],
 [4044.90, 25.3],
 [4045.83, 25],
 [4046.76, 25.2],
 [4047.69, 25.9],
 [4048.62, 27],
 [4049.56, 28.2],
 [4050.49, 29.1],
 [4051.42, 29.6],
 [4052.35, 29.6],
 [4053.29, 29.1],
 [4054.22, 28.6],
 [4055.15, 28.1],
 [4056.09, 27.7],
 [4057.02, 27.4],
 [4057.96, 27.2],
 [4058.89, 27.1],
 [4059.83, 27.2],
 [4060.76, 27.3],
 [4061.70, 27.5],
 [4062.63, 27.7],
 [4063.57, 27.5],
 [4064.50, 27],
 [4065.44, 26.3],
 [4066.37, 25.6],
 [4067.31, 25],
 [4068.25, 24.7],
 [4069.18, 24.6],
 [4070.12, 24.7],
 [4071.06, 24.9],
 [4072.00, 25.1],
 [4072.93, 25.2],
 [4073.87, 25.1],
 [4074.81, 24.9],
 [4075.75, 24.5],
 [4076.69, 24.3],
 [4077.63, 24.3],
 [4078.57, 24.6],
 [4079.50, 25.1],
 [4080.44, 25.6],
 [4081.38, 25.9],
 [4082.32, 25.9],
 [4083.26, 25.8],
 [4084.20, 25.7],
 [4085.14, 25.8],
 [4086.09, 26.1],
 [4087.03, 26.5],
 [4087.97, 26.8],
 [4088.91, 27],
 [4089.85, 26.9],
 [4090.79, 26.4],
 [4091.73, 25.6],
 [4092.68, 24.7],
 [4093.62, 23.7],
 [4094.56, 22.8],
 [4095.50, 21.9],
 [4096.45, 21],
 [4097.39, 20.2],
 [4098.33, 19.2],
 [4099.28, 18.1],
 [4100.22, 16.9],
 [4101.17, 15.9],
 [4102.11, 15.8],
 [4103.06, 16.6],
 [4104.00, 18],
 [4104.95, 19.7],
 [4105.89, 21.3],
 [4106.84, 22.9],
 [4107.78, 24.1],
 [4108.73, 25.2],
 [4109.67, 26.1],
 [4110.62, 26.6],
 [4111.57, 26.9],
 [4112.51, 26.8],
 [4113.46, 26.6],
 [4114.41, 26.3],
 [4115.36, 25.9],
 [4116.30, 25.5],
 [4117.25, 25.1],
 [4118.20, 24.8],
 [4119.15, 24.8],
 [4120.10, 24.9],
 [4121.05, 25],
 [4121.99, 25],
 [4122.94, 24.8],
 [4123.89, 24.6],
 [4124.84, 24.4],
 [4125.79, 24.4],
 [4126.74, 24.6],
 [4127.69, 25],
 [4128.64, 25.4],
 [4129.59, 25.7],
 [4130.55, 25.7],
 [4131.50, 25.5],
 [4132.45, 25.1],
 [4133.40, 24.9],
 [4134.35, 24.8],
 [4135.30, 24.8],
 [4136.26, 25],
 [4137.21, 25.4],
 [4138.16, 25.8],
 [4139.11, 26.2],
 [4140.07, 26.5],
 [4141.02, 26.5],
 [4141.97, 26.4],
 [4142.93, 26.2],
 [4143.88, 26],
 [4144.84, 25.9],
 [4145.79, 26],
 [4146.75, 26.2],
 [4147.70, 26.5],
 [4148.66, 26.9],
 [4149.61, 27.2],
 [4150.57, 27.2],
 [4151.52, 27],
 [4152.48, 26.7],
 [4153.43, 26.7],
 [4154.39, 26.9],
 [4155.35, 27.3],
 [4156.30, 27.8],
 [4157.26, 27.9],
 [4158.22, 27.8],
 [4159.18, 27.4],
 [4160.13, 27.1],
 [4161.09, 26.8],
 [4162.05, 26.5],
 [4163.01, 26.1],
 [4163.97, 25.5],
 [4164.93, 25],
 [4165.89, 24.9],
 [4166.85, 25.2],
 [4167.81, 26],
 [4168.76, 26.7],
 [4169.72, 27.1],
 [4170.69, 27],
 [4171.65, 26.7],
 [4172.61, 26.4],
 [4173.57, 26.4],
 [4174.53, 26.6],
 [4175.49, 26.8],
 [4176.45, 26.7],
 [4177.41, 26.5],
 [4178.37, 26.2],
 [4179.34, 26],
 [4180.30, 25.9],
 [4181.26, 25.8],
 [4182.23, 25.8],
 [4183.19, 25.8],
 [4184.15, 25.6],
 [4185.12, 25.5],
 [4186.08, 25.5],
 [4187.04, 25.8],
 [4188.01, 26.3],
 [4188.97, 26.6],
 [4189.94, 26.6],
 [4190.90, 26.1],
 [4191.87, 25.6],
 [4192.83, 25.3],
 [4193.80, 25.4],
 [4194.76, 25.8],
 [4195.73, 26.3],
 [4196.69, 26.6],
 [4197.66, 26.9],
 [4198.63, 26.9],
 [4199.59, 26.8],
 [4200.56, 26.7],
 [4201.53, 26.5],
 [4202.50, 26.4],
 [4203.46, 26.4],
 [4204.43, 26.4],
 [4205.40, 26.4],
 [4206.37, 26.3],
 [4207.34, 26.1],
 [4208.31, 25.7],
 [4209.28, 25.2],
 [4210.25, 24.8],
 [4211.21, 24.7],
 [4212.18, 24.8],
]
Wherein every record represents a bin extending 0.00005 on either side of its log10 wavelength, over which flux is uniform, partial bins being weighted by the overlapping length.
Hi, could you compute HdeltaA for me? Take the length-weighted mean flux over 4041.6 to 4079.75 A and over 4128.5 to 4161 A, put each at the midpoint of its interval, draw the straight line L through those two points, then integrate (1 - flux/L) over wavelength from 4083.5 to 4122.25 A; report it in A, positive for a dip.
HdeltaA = 4.2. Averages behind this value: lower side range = 26.4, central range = 23.5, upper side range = 26.3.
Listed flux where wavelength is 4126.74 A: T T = 24.6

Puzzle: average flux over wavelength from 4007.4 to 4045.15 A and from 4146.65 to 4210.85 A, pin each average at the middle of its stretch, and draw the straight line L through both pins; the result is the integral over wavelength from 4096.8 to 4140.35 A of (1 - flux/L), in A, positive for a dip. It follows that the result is 4.4 A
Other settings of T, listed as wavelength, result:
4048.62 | 27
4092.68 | 24.7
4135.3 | 24.8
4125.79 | 24.4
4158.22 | 27.8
